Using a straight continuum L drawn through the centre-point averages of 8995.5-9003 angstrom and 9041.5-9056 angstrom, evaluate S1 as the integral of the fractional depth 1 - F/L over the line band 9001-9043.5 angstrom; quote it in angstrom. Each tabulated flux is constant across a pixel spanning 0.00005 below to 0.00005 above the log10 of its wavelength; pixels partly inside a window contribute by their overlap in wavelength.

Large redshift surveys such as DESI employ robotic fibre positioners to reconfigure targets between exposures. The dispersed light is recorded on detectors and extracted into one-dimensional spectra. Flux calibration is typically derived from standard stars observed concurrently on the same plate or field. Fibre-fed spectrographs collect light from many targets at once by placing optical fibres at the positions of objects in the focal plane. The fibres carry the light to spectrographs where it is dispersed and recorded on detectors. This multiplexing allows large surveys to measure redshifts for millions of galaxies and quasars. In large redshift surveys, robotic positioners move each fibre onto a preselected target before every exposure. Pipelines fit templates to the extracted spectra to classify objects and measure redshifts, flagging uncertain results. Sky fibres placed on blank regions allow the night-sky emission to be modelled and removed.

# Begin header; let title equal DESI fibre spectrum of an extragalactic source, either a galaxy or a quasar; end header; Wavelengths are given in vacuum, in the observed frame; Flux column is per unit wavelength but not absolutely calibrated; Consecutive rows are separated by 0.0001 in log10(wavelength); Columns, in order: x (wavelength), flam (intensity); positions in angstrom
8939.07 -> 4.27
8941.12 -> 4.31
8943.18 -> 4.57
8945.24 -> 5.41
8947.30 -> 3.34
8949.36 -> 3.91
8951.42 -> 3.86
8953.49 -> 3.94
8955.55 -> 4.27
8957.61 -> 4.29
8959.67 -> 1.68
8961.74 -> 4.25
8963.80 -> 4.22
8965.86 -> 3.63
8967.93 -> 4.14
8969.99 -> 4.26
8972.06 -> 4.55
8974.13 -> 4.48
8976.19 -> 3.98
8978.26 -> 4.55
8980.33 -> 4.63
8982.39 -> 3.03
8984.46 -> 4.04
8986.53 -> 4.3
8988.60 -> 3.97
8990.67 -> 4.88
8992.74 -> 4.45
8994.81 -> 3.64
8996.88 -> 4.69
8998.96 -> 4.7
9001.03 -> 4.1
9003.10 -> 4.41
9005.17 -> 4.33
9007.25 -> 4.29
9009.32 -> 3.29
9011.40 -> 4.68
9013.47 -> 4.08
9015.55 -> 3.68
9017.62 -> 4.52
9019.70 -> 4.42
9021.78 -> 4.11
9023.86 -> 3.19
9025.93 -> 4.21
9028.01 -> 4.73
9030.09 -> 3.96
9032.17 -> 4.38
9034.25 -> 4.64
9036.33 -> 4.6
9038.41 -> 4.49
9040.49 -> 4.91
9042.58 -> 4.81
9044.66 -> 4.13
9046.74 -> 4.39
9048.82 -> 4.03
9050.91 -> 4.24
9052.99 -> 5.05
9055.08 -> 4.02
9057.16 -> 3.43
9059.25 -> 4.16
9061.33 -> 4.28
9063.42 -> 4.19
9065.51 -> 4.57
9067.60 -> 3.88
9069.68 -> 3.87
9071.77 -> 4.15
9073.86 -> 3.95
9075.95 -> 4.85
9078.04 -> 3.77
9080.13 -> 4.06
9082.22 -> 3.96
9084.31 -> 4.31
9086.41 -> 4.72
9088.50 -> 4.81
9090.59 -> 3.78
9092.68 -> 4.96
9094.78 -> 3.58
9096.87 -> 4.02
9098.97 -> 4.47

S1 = 1.3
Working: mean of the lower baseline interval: 4.45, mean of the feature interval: 4.28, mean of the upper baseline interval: 4.38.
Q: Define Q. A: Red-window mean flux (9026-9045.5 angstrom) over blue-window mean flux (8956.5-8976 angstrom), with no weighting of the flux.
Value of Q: 1.14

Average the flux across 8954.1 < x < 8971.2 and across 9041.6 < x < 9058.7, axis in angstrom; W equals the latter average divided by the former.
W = 1.1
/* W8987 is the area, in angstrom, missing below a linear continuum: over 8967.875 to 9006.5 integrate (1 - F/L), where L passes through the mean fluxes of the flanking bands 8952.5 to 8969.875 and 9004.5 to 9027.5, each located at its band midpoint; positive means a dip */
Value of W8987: -3.2 angstrom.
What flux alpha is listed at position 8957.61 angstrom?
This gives 4.29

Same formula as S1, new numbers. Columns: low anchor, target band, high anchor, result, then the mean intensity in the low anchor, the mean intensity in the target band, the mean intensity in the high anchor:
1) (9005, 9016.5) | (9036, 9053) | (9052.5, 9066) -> -1.37 angstrom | 4.04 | 4.48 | 4.2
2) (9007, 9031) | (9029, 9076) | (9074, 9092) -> -1.16 angstrom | 4.09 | 4.29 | 4.28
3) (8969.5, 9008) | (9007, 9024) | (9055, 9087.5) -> 0.69 angstrom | 4.28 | 4.06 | 4.14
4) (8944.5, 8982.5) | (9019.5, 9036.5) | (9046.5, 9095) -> -0.32 angstrom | 4.04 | 4.22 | 4.22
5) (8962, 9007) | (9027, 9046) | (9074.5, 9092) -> -1.11 angstrom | 4.24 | 4.51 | 4.29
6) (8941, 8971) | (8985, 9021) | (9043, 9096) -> -1.51 angstrom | 4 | 4.26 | 4.21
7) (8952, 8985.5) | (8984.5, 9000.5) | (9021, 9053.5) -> -0.87 angstrom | 3.99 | 4.34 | 4.36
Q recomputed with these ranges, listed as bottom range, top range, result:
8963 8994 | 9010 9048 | 1.03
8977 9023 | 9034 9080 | 1.02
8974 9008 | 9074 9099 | 1.00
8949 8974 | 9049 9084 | 1.05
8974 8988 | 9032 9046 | 1.11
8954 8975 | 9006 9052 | 1.07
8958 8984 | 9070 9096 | 1.07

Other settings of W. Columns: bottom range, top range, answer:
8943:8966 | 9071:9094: 1.09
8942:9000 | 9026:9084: 1.04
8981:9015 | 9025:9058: 1.05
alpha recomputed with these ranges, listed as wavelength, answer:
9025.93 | 4.21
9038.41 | 4.49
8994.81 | 3.64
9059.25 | 4.16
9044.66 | 4.13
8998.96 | 4.7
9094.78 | 3.58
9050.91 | 4.24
